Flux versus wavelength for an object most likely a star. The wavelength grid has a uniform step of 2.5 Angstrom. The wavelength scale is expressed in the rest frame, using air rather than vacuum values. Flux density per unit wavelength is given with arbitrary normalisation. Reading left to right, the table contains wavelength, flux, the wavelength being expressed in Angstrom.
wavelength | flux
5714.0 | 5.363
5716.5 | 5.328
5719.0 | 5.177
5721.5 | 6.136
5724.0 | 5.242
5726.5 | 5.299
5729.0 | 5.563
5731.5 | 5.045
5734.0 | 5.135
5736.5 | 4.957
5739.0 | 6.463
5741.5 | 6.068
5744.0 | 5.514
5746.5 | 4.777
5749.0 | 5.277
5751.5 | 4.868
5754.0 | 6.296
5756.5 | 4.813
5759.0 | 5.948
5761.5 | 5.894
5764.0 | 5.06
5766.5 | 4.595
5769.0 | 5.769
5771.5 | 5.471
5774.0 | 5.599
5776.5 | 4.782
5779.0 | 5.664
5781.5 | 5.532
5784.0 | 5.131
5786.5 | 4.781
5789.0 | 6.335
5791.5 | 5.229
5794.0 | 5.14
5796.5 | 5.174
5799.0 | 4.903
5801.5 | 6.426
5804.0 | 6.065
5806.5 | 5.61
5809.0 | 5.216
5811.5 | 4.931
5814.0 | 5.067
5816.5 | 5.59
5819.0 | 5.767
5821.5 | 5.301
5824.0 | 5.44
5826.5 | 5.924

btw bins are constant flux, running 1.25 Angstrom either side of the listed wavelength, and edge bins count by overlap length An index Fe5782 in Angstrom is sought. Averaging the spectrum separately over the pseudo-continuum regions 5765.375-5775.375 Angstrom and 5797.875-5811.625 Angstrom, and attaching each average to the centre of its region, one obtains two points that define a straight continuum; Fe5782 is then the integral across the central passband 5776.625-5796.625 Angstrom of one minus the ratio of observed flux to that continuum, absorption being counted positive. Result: 0.4 Angstrom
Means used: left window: 5.36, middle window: 5.35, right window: 5.58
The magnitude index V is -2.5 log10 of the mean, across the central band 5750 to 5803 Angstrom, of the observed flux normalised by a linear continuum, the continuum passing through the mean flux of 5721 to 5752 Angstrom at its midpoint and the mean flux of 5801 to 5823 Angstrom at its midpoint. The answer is 0.01 mag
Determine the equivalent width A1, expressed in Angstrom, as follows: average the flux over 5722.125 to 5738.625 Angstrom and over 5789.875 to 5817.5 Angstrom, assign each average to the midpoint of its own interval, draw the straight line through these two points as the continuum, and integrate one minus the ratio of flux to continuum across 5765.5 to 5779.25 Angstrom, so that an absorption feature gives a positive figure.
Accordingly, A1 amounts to 0.2 Angstrom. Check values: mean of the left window 5.31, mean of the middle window 5.3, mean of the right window 5.41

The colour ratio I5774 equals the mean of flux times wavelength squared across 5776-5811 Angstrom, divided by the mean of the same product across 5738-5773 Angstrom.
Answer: 1.0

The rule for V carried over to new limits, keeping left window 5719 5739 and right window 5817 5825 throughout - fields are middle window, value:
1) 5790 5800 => 0.07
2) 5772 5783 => 0.01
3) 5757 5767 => 0.01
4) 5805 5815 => 0.05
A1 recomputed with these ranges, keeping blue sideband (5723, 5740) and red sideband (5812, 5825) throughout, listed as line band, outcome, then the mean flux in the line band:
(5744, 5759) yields 0.24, 5.29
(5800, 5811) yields -0.71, 5.75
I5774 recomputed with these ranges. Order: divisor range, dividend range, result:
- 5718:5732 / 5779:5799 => 1.00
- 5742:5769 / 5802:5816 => 1.04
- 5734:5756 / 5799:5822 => 1.03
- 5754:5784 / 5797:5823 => 1.03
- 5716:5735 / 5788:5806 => 1.07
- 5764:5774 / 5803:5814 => 1.03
